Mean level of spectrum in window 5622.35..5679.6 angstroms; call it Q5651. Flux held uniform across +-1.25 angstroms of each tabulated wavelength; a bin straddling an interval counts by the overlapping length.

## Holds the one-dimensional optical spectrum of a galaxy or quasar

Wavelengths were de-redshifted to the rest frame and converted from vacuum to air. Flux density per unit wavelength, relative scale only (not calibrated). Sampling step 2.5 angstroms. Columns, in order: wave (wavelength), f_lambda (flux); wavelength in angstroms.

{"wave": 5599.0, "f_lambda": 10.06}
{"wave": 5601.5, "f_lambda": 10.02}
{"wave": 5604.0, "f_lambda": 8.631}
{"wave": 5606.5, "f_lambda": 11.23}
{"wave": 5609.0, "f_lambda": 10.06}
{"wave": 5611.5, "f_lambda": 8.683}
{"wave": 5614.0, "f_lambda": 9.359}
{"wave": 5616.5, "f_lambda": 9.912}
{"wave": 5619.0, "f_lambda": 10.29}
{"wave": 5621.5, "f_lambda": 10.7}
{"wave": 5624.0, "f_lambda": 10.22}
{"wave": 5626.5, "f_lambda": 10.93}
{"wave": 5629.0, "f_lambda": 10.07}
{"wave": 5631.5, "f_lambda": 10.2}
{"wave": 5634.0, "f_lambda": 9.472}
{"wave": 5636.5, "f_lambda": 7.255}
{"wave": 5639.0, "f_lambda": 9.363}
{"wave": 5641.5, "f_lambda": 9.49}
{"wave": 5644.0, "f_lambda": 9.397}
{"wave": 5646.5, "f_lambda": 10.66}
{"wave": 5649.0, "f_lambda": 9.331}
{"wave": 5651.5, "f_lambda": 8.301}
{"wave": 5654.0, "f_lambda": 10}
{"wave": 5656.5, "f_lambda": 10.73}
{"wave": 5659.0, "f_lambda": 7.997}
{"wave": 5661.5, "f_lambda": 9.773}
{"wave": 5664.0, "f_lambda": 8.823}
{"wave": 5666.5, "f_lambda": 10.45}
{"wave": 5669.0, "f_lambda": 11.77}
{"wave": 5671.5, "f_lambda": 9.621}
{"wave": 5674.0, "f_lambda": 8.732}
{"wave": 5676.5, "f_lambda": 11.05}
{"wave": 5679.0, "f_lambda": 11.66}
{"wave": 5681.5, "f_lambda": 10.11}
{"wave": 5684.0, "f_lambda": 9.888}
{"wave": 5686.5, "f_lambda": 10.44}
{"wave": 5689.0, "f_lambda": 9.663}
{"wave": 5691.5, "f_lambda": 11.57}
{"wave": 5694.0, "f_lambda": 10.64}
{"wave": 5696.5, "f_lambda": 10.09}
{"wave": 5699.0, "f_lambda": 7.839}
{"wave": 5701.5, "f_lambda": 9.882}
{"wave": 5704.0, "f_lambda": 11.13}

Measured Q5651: 9.78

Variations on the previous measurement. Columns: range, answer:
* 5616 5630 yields 10.4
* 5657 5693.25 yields 10.1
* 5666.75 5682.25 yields 10.5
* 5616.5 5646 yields 9.79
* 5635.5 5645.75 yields 9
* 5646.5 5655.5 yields 9.45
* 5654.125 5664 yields 9.47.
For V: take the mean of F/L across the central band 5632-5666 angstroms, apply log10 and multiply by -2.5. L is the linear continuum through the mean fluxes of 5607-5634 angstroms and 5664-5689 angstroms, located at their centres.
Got 0.10 mag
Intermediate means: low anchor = 10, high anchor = 10.3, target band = 9.32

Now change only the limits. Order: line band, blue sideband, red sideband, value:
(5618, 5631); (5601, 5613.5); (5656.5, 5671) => -0.075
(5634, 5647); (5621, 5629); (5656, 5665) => 0.088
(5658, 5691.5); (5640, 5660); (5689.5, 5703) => -0.032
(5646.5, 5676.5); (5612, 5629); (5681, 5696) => 0.065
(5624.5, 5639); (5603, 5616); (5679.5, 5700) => 0.018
